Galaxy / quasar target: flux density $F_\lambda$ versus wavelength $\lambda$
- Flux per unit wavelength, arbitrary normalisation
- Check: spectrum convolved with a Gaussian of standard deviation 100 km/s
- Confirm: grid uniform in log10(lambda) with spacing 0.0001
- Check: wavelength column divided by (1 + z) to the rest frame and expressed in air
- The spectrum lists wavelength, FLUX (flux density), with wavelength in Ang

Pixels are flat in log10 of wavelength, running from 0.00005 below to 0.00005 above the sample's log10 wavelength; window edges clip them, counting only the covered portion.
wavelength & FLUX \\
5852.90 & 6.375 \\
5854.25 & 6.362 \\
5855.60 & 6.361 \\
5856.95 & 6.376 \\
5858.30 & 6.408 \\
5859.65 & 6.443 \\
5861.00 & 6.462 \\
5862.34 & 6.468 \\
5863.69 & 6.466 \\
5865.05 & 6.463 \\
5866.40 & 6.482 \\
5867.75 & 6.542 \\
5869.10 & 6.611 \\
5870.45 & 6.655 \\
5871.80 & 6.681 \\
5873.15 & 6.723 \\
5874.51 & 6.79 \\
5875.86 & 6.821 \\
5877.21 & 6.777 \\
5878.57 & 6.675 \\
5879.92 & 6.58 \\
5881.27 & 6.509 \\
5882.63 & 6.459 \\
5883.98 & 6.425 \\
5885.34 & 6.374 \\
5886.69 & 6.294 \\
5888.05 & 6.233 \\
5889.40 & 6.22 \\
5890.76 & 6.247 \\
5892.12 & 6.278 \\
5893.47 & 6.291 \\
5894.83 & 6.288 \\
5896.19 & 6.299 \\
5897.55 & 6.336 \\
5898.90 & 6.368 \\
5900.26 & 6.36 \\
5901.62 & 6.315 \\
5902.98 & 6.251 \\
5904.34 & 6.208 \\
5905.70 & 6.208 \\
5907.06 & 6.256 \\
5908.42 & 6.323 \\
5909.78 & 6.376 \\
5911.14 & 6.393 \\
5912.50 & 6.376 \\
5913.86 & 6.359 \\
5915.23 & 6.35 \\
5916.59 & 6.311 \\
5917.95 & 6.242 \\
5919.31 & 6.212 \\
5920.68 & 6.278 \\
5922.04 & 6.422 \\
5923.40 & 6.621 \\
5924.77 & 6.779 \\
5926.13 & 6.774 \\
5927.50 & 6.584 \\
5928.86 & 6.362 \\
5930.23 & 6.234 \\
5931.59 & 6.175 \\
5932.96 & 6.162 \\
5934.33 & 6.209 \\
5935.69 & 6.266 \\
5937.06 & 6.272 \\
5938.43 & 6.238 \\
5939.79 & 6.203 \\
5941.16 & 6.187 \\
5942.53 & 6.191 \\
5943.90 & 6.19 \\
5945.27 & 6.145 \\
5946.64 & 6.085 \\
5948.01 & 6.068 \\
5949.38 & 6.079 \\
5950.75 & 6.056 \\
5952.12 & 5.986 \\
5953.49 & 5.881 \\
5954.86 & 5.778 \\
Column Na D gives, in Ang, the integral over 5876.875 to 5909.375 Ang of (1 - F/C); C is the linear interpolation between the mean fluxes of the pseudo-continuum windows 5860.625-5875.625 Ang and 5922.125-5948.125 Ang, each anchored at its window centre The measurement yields 0.7 Ang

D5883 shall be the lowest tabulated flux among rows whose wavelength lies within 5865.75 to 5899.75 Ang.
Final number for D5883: 6.22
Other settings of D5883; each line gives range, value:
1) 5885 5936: 6.162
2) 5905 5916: 6.208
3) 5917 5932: 6.175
